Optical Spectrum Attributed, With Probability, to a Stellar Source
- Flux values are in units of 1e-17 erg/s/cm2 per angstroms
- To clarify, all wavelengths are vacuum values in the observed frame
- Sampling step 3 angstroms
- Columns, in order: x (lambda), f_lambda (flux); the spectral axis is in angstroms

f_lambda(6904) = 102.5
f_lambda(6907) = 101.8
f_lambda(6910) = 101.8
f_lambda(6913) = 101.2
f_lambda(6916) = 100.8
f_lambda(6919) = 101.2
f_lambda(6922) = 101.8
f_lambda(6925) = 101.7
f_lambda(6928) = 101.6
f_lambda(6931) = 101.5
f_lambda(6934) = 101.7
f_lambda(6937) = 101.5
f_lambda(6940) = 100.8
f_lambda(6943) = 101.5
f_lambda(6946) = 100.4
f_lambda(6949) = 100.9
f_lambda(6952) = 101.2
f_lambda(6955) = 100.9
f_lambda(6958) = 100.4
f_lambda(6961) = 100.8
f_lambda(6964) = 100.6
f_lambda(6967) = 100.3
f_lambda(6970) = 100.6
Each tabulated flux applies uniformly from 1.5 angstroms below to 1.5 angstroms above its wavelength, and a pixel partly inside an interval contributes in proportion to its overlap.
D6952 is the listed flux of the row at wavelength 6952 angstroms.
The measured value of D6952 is 101.2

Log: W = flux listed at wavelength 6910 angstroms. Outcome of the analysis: 101.8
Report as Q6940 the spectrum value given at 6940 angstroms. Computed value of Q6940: 100.8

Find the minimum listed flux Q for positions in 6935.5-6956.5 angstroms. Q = 100.4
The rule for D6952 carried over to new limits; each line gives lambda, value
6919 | 101.2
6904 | 102.5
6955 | 100.9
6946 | 100.4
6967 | 100.3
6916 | 100.8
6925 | 101.7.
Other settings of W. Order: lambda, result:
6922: 101.8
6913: 101.2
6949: 100.9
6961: 100.8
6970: 100.6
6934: 101.7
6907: 101.8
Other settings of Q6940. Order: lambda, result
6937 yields 101.5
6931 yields 101.5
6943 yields 101.5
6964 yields 100.6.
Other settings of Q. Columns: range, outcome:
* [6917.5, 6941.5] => 100.8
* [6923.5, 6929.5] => 101.6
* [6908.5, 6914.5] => 101.2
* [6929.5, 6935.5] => 101.5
